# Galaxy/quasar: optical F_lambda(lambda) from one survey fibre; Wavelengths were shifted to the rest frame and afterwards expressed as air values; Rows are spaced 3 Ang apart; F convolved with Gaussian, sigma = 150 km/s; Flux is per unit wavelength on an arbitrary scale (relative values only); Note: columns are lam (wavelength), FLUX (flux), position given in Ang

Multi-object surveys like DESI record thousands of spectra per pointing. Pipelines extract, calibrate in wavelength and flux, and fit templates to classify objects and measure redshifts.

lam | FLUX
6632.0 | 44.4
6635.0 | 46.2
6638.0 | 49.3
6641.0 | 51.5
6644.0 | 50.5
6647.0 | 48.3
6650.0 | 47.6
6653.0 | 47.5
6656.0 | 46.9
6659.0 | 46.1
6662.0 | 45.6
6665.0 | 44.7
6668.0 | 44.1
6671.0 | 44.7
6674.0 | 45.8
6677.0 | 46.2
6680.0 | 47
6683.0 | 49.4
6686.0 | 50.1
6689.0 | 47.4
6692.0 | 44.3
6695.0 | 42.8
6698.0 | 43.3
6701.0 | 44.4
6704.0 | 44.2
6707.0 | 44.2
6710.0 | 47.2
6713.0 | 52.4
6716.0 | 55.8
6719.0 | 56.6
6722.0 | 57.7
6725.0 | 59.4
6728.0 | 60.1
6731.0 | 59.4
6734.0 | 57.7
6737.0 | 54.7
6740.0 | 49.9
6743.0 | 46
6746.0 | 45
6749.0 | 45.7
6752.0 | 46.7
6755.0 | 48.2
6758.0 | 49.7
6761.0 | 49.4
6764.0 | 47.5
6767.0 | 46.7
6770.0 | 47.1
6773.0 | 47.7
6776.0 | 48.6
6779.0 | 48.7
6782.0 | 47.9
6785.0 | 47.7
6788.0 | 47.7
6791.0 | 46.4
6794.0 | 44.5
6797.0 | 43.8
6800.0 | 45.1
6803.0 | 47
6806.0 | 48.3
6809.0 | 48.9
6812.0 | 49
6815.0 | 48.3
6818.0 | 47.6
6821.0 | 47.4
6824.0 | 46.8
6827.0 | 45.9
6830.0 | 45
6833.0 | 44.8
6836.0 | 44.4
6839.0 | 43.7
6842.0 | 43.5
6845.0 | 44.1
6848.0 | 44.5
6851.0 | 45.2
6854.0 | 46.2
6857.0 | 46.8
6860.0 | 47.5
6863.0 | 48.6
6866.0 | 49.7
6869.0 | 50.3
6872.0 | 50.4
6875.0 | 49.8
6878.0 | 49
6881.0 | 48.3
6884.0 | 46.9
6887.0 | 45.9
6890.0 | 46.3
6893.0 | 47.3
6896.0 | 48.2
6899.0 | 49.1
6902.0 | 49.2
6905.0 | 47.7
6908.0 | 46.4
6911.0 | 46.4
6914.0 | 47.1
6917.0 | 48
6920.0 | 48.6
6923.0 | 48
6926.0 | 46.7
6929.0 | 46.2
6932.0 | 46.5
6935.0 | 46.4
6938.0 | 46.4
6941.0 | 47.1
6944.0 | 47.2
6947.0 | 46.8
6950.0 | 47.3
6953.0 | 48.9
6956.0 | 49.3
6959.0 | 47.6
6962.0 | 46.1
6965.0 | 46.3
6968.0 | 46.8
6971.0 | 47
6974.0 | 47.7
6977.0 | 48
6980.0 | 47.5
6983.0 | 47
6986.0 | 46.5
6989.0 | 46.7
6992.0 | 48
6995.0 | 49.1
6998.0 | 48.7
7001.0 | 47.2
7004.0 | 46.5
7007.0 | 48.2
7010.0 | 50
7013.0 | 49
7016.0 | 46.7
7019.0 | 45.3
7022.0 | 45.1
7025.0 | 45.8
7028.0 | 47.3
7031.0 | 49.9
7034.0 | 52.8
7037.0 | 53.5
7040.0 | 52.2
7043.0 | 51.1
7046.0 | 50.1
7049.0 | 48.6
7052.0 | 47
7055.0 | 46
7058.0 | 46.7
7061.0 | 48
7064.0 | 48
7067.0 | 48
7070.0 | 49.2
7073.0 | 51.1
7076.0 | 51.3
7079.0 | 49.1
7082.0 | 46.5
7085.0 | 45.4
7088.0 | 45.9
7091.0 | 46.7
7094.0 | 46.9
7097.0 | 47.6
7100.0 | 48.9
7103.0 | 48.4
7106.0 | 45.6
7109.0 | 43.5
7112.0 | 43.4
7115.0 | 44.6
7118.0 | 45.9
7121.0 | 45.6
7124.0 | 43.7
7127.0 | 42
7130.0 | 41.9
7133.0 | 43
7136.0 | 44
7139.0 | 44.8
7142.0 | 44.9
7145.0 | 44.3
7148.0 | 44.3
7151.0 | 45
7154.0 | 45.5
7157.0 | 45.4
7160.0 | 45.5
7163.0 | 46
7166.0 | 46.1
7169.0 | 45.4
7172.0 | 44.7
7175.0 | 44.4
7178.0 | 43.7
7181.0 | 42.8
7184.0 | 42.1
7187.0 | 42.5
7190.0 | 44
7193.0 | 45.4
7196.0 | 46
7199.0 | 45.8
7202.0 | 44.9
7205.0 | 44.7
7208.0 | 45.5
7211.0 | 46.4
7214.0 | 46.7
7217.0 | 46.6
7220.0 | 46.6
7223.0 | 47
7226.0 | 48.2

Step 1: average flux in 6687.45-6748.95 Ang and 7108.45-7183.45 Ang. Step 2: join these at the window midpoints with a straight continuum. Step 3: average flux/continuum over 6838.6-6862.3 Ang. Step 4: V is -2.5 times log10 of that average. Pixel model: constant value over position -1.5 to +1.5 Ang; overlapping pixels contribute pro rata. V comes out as 0.07 mag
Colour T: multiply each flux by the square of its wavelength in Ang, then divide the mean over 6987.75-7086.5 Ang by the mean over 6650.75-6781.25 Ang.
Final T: 1.1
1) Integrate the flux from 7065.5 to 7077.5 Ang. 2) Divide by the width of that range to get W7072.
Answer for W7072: 49.9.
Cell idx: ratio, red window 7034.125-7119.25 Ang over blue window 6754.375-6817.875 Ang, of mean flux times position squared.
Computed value 1.10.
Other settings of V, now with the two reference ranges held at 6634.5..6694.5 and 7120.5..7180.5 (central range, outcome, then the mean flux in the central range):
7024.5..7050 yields -0.12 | 50.3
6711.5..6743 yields -0.19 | 55.9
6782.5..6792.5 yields -0.02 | 47.3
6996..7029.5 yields -0.05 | 47.3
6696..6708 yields 0.07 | 44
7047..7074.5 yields -0.07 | 48.1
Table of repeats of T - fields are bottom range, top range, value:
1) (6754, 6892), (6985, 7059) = 1.09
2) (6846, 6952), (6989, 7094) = 1.06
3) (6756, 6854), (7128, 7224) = 1.07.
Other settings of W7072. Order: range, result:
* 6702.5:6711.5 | 45.2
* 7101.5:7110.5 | 45.8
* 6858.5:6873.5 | 49.3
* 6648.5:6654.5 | 47.6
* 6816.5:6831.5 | 46.5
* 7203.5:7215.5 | 45.8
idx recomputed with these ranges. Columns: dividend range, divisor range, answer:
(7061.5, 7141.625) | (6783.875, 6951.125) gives 1.05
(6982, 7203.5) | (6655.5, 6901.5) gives 1.06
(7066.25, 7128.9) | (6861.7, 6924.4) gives 1.03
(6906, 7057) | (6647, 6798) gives 1.06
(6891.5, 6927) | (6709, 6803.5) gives 1.00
